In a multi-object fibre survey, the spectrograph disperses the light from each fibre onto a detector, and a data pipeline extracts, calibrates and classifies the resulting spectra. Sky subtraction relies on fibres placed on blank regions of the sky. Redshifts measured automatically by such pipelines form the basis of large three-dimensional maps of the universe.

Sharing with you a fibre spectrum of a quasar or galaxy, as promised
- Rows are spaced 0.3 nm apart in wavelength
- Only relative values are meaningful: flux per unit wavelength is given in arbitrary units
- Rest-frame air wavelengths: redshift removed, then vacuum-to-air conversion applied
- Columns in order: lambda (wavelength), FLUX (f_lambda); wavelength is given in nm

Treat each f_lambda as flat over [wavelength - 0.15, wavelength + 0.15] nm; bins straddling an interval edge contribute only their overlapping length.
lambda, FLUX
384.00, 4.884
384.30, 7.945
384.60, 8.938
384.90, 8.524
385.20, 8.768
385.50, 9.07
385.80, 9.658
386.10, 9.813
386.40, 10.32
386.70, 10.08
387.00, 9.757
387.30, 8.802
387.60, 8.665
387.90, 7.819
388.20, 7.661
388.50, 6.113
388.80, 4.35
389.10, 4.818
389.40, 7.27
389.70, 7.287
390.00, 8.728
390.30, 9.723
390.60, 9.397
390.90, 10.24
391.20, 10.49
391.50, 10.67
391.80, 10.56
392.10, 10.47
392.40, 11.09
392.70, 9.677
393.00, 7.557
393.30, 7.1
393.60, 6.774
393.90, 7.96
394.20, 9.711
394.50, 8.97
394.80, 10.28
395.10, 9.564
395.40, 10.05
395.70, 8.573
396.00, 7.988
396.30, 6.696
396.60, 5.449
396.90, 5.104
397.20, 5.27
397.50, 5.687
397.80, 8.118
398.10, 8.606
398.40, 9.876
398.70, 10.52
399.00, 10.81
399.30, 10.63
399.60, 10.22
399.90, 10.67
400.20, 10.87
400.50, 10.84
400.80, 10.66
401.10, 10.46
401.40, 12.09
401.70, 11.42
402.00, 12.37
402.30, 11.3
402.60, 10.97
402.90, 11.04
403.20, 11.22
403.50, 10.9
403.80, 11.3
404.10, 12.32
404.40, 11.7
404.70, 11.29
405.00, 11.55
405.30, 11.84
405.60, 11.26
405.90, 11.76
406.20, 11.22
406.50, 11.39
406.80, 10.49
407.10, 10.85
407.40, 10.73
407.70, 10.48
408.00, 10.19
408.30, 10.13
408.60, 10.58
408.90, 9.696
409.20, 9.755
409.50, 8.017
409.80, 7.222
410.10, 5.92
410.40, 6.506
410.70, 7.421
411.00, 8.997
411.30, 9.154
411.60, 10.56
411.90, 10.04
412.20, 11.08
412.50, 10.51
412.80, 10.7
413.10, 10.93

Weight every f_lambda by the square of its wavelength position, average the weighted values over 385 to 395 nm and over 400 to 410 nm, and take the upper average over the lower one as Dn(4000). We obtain 1.33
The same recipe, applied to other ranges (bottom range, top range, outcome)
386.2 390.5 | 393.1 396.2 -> 1.12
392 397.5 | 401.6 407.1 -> 1.47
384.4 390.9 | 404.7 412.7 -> 1.31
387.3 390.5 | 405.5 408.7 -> 1.61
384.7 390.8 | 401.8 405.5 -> 1.49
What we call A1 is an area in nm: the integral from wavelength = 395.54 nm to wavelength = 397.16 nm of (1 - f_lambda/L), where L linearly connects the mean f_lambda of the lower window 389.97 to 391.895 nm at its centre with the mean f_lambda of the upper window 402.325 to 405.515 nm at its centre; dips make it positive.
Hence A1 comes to 0.599 nm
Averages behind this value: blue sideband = 10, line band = 6.68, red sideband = 11.4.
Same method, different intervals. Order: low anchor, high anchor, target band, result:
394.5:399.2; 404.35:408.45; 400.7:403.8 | -0.46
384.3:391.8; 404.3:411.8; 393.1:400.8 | 0.46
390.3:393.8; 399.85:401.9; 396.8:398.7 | 0.56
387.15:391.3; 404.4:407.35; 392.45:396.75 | 0.30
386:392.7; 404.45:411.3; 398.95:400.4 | -0.19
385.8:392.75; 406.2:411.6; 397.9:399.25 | -0.12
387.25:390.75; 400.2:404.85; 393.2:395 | 0.09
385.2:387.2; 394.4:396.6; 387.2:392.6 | 0.39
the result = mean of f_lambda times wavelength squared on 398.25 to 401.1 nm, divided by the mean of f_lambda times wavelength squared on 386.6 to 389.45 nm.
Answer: 1.50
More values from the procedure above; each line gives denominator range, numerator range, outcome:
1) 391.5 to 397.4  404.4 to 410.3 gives 1.30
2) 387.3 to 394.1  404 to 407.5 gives 1.46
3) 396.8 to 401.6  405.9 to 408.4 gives 1.18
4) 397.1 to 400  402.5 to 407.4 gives 1.28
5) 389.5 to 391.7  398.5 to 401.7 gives 1.19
